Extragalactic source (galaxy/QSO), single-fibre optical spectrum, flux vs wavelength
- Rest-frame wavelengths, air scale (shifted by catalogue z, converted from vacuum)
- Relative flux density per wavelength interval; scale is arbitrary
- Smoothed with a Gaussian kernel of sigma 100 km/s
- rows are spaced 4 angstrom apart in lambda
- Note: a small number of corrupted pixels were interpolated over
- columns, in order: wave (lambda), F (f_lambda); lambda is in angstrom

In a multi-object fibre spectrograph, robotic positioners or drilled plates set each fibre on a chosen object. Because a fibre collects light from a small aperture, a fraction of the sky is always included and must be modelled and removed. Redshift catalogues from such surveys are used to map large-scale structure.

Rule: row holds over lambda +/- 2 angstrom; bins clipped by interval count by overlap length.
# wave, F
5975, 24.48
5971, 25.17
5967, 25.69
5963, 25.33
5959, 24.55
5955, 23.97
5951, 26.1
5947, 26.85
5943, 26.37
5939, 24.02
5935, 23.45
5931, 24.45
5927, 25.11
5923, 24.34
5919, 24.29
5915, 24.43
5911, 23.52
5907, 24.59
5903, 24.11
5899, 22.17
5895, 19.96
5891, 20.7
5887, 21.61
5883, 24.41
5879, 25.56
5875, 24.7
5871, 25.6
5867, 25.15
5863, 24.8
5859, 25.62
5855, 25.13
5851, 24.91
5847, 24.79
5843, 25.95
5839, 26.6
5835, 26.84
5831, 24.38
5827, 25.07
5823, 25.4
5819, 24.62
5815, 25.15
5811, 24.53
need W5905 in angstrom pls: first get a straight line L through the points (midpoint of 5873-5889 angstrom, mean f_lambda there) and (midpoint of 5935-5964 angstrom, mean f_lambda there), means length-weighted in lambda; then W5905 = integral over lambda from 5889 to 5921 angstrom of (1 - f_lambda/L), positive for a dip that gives 2.0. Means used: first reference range 24.1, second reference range 25.2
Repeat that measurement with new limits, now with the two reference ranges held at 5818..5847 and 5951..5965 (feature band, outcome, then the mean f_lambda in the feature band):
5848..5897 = 2.5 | 24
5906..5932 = 0.7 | 24.4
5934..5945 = 0.1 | 24.7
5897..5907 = 0.7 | 23.4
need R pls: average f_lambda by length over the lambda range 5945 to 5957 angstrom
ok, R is 25.6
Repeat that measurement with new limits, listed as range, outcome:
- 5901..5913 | 24.1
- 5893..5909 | 22.7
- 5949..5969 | 25.1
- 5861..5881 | 25.2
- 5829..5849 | 25.7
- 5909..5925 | 24.1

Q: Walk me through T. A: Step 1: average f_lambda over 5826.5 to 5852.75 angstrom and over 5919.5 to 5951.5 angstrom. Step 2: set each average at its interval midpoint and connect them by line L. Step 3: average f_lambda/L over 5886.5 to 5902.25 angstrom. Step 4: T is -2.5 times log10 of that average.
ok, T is 0.184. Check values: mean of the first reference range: 25.5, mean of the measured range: 21.3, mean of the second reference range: 25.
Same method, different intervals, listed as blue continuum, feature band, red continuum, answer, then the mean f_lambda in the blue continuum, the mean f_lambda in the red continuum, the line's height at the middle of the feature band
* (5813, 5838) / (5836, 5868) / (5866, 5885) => -0.010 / 25.3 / 25.1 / 25.2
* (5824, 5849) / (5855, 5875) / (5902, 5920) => -0.007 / 25.6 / 24.2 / 25.1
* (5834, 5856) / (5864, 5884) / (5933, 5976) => 0.018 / 25.7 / 25.1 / 25.5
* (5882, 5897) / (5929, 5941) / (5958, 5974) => -0.013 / 21.5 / 25.2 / 23.7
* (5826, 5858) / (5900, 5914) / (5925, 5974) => 0.056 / 25.5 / 25.1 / 25.2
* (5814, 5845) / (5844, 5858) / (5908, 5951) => 0.012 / 25.5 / 24.7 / 25.3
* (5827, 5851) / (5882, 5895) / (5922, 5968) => 0.167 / 25.6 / 25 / 25.3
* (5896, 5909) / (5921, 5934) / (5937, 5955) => 0.005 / 23.3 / 25.6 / 24.7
